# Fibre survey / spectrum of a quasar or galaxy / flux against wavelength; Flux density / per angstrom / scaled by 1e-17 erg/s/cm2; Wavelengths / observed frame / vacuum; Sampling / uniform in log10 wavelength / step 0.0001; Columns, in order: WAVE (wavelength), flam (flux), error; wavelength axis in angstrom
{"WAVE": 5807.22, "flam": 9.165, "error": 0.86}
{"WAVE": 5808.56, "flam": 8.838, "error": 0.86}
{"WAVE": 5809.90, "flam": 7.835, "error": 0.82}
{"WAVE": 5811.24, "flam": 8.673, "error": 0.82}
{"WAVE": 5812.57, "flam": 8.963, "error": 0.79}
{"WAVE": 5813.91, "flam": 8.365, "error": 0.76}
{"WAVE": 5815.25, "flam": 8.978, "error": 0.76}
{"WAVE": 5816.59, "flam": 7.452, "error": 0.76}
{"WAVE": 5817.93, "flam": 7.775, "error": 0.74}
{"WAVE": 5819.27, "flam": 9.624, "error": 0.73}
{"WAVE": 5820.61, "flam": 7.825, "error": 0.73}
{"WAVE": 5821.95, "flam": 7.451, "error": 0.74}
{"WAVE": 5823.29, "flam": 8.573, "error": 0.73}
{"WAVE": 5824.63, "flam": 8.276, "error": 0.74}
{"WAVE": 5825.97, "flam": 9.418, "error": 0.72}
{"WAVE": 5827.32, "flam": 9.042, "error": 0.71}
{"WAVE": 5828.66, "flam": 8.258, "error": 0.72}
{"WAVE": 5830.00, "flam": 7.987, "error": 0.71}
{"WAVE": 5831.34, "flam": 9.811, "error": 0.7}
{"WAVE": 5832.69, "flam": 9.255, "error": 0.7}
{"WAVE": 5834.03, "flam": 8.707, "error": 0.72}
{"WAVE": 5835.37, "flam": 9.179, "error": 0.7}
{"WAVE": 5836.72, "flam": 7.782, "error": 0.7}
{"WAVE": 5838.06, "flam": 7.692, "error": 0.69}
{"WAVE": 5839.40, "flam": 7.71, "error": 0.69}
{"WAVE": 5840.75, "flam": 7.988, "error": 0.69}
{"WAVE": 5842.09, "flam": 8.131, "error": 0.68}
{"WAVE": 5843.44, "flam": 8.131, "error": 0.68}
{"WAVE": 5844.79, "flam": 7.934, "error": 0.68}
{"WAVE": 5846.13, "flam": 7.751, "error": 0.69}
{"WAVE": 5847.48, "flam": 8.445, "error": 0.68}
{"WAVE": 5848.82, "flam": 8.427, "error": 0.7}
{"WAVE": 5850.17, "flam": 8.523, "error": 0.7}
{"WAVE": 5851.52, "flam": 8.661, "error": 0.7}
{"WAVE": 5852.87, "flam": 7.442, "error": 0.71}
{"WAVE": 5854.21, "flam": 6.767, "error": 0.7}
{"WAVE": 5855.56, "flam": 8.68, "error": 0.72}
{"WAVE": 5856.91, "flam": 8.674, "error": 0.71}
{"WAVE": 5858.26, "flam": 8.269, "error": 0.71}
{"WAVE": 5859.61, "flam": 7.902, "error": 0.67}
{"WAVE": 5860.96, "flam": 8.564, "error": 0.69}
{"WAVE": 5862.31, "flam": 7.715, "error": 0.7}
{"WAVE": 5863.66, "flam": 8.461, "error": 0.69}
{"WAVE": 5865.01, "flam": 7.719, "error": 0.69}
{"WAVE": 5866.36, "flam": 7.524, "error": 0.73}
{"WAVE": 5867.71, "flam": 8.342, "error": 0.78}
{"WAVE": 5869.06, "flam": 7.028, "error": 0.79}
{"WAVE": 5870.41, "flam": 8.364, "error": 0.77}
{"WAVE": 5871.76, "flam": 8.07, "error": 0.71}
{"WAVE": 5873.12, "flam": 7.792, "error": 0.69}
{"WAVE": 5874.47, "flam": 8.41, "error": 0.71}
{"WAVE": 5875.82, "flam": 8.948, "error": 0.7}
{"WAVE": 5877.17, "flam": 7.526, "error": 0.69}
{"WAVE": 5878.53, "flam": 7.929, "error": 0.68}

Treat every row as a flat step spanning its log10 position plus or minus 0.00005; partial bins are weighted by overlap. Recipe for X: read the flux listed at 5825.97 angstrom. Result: 9.418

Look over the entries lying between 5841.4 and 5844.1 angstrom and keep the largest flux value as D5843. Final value 8.131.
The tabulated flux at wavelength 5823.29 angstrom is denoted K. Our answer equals 8.573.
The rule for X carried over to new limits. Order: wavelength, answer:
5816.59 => 7.452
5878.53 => 7.929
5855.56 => 8.68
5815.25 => 8.978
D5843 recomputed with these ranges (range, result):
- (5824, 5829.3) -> 9.418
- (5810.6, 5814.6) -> 8.963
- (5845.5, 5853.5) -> 8.661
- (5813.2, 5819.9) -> 9.624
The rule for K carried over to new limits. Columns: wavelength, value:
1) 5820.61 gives 7.825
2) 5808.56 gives 8.838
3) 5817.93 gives 7.775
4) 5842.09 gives 8.131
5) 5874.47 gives 8.41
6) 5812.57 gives 8.963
